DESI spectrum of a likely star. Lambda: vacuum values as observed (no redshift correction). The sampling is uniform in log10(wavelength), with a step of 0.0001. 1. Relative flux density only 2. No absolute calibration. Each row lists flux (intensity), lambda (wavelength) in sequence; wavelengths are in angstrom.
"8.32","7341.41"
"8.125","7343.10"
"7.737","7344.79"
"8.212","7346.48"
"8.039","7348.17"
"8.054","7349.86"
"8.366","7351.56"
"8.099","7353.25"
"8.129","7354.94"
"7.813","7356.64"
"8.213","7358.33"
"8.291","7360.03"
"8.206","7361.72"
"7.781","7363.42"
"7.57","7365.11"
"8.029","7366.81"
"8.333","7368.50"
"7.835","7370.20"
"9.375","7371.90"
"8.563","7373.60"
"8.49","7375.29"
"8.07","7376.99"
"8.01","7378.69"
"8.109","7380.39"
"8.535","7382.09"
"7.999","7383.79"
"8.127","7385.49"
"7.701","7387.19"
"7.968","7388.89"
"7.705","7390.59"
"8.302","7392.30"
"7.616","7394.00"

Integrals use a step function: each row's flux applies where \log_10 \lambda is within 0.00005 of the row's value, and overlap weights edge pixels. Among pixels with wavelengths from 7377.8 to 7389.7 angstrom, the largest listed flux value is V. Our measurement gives 8.535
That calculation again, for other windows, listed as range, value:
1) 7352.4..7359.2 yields 8.213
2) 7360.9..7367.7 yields 8.206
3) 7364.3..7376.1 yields 9.375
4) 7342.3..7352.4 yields 8.366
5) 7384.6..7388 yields 8.127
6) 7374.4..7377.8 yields 8.49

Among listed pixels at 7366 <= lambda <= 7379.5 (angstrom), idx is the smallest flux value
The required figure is 7.835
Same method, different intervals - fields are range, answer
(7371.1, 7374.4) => 8.563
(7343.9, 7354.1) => 7.737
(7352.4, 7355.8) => 8.099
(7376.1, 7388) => 7.701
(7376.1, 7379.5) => 8.01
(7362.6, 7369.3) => 7.57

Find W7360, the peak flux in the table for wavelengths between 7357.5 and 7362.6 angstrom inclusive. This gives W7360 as 8.291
